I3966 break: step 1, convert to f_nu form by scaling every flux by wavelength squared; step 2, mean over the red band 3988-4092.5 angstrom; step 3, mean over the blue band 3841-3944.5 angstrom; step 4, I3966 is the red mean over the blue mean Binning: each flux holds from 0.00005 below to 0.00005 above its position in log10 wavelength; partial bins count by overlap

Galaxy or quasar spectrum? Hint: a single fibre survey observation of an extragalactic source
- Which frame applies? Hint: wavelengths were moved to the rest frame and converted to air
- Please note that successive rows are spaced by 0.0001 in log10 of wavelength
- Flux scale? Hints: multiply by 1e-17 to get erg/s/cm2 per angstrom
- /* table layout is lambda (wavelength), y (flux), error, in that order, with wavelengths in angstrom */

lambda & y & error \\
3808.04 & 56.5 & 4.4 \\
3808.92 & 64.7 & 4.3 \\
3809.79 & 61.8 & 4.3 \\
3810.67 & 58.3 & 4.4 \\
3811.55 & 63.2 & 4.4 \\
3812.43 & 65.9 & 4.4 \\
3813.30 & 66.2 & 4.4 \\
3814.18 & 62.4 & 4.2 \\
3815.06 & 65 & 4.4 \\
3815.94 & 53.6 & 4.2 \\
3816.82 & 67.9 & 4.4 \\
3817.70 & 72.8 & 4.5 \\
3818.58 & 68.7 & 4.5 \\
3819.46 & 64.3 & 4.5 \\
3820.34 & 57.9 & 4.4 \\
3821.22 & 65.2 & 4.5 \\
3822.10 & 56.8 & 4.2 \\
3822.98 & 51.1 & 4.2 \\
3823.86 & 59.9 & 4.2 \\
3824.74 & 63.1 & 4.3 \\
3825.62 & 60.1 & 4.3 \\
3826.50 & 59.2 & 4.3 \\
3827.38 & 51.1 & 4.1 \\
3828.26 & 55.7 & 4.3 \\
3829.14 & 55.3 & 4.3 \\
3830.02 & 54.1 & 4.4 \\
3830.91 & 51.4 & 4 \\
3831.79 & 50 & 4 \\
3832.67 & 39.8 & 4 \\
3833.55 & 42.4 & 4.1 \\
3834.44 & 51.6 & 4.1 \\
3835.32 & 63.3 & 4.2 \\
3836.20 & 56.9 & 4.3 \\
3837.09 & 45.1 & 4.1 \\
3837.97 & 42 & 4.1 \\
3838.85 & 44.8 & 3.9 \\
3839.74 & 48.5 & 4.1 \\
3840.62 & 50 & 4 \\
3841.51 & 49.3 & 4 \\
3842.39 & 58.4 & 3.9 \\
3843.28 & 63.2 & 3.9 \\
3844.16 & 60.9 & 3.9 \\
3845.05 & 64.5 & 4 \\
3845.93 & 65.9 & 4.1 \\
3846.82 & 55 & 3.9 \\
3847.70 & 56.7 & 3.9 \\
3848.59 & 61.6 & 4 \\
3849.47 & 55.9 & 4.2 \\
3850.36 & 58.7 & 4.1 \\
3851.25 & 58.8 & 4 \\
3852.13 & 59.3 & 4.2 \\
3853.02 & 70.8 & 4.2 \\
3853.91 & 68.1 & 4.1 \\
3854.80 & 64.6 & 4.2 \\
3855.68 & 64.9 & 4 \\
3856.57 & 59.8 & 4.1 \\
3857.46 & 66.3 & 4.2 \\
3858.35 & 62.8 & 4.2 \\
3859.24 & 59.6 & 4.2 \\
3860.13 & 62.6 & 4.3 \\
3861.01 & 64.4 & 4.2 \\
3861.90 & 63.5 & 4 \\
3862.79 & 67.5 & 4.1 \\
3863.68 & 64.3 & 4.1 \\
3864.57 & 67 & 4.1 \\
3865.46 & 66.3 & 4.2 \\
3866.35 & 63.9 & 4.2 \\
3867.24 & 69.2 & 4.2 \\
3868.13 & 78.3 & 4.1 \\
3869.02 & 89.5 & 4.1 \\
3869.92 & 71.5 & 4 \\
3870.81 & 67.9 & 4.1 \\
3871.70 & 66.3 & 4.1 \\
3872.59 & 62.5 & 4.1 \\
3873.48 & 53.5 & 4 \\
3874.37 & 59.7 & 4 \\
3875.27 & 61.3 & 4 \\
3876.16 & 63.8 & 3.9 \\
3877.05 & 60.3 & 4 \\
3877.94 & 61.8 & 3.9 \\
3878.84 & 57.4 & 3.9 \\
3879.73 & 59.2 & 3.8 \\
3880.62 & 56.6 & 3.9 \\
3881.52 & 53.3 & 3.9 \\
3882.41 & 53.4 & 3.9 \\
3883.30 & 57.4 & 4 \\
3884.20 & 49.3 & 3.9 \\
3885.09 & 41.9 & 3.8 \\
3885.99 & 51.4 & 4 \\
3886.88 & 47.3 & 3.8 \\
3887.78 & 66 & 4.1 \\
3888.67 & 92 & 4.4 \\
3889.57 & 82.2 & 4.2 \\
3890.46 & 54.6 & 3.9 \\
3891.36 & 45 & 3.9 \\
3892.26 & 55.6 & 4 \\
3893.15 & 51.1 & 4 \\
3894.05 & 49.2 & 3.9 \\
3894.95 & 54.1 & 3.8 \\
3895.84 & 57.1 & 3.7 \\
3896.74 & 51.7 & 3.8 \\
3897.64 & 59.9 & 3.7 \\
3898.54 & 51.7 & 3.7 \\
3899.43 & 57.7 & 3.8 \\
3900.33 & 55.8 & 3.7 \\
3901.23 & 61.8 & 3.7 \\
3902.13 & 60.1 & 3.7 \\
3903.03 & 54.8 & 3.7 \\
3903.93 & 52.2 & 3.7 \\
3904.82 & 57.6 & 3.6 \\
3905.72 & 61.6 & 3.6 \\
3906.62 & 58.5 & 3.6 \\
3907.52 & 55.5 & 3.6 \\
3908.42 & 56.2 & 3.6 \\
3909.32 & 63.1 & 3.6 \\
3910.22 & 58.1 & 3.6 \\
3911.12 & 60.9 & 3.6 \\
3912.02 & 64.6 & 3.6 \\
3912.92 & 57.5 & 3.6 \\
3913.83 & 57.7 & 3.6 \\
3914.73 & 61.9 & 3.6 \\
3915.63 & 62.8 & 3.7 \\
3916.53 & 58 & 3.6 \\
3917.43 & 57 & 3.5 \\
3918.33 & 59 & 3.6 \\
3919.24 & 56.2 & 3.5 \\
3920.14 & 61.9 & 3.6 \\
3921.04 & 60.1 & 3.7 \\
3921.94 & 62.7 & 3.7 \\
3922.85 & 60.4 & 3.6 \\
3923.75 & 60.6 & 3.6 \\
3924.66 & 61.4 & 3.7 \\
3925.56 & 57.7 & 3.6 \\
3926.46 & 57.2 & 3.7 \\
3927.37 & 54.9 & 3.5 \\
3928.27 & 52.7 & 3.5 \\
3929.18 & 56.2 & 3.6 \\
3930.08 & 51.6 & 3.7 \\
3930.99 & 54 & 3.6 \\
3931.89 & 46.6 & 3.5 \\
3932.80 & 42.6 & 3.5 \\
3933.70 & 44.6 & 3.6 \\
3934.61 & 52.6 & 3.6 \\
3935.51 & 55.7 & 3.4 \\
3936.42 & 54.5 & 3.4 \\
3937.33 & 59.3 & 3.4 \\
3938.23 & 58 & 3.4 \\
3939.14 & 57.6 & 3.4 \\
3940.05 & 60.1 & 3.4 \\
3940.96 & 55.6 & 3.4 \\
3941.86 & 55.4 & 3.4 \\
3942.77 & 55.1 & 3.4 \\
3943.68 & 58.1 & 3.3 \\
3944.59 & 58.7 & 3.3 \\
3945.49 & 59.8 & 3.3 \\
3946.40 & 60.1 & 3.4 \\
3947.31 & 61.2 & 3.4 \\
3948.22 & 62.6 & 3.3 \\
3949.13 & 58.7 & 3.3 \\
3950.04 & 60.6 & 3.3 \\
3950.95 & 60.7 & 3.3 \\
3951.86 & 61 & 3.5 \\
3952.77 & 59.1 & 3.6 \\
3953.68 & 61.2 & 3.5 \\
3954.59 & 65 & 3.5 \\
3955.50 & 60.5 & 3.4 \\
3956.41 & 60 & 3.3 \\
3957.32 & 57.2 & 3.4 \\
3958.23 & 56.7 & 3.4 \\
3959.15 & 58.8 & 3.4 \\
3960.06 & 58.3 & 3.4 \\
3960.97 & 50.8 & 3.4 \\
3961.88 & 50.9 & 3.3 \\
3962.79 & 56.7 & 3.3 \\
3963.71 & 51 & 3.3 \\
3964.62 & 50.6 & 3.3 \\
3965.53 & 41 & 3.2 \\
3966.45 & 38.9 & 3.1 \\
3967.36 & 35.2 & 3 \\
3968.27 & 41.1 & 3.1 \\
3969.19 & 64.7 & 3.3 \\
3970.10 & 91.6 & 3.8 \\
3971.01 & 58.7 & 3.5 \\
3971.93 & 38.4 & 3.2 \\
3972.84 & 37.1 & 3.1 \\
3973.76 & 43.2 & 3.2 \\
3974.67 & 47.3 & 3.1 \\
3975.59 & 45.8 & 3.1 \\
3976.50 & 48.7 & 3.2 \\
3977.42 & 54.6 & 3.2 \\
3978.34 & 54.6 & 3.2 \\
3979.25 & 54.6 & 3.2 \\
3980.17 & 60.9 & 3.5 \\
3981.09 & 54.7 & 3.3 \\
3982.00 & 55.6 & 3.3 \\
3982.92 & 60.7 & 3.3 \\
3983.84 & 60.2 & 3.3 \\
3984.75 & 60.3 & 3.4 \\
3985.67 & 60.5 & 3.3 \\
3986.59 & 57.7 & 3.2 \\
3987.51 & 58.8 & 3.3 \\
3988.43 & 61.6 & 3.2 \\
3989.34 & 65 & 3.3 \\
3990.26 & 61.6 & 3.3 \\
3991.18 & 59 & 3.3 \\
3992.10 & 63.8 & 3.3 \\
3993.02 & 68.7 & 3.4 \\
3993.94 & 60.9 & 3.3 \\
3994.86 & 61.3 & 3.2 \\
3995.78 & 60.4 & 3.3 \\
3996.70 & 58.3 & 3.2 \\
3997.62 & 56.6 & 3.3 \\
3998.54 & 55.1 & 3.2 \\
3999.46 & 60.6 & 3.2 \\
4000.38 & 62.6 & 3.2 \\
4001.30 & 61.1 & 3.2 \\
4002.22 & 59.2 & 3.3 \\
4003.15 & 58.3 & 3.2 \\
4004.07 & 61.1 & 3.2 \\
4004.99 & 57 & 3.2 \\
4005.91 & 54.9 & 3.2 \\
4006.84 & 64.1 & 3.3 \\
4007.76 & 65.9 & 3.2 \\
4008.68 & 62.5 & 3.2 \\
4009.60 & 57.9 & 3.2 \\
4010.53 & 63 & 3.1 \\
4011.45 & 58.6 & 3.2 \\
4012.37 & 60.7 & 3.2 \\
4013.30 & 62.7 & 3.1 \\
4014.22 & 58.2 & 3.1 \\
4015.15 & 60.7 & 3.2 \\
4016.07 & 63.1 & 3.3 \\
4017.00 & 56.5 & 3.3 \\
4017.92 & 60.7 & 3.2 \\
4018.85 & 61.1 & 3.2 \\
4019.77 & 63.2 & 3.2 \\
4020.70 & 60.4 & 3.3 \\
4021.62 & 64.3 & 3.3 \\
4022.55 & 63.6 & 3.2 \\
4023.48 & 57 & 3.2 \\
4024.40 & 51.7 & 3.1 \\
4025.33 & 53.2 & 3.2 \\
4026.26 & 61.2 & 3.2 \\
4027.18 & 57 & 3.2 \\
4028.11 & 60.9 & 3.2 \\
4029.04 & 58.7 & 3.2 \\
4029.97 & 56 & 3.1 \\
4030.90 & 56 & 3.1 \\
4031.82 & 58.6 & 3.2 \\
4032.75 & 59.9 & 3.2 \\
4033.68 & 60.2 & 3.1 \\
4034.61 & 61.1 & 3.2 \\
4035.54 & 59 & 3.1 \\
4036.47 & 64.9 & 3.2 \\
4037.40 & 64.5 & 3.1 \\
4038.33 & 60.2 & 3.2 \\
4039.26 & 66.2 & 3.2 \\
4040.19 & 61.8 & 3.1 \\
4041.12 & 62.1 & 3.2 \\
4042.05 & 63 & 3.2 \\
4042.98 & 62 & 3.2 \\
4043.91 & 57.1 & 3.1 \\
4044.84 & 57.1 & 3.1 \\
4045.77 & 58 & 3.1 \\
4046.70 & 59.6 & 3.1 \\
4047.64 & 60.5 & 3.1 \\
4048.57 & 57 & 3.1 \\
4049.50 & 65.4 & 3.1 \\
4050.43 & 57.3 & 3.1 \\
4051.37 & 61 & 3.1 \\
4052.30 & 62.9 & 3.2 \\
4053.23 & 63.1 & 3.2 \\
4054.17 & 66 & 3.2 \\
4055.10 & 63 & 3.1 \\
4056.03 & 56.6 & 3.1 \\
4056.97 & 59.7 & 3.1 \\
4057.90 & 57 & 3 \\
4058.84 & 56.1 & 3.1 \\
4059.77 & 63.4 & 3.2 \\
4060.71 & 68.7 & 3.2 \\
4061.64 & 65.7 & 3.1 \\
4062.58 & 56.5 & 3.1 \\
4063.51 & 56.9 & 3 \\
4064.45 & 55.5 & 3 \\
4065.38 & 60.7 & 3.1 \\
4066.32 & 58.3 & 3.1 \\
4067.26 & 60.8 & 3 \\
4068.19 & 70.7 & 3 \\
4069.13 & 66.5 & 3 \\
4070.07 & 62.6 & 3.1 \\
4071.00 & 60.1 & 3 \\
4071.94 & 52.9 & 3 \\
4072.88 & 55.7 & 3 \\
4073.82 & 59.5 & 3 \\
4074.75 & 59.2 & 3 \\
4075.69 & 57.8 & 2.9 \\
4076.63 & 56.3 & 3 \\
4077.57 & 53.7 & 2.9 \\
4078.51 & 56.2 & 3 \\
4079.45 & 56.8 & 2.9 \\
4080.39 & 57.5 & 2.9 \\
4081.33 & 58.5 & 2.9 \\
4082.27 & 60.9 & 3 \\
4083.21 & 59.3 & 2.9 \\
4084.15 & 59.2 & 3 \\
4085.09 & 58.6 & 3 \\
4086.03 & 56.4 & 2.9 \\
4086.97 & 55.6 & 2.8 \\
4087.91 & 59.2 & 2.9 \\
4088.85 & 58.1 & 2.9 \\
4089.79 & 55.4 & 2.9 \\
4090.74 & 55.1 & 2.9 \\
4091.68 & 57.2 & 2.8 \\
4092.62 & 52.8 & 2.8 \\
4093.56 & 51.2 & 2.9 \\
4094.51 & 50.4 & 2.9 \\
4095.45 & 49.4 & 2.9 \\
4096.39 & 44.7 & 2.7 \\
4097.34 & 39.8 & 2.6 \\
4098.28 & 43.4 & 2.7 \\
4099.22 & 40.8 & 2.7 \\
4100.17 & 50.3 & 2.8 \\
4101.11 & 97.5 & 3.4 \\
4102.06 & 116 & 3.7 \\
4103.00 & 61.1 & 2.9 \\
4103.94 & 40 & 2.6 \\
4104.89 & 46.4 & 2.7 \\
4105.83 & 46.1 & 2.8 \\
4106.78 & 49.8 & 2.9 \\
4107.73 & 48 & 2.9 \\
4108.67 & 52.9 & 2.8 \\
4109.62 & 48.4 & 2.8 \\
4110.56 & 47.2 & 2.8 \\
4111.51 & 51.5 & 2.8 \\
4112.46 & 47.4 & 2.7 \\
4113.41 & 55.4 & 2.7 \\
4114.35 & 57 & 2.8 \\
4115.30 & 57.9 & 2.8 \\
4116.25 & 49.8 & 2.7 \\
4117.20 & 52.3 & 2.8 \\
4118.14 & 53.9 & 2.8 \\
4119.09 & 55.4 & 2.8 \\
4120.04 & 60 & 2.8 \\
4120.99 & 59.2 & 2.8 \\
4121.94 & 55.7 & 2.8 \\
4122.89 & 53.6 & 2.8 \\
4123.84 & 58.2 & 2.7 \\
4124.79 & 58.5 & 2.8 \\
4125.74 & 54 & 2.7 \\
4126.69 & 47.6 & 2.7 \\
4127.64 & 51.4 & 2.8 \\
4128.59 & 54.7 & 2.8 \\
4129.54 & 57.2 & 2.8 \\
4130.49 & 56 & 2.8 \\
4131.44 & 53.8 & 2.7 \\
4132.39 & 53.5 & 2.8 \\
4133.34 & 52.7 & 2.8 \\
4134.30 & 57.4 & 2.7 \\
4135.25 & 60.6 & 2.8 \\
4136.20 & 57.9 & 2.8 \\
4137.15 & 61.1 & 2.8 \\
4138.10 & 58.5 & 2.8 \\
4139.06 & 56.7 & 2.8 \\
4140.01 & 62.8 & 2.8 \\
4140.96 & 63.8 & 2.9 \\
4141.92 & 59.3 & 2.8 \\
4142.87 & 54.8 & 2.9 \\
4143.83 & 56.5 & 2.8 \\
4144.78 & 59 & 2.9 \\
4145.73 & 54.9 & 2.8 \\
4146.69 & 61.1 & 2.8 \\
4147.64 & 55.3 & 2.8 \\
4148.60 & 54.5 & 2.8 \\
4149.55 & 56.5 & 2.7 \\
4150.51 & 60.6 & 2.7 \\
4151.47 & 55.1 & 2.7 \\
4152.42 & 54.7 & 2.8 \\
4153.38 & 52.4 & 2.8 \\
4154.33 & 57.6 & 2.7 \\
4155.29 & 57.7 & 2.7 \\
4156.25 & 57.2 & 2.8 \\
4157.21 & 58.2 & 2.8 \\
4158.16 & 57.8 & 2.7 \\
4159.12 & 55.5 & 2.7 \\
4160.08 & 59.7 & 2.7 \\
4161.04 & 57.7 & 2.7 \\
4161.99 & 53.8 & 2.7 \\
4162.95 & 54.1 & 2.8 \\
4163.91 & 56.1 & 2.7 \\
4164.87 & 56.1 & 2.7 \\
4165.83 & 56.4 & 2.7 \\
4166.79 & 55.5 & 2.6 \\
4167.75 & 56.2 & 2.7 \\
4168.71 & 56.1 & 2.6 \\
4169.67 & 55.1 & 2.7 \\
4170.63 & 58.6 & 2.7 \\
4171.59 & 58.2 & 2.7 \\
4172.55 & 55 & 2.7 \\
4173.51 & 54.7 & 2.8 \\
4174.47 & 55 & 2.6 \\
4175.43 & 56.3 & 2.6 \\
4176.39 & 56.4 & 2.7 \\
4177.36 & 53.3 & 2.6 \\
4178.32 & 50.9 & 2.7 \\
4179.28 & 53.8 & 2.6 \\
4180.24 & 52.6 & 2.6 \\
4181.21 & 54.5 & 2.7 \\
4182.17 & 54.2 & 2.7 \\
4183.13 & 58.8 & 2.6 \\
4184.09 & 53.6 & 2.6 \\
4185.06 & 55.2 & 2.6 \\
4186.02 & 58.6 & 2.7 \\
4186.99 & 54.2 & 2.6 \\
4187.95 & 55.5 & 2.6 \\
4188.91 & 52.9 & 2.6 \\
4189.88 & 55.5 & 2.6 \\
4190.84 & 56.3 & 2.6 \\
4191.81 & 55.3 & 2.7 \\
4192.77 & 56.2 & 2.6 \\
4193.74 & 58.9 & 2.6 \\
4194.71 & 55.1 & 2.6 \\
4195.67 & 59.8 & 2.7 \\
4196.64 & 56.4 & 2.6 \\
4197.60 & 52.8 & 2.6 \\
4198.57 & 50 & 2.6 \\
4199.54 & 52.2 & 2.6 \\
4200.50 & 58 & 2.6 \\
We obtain 1.09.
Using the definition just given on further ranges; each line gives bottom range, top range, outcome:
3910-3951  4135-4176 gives 1.11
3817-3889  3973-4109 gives 1.08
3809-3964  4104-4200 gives 1.07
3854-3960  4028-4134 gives 1.06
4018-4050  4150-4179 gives 0.99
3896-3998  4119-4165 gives 1.10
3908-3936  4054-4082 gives 1.13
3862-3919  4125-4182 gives 1.07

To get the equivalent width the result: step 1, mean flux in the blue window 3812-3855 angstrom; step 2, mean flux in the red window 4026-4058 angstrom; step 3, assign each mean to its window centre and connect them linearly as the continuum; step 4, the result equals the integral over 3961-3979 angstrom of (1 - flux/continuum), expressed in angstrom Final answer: 2.9 angstrom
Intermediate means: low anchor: 57.8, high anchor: 60.5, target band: 50.1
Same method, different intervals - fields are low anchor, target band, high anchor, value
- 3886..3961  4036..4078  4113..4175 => -2.62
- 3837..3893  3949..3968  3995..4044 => 1.79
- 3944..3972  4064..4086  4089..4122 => -1.68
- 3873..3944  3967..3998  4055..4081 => 0.84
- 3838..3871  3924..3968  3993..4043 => 4.27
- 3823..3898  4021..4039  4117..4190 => -0.66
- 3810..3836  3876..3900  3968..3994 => 0.36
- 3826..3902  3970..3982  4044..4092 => 1.44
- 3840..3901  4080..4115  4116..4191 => 1.15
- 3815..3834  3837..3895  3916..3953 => -3.20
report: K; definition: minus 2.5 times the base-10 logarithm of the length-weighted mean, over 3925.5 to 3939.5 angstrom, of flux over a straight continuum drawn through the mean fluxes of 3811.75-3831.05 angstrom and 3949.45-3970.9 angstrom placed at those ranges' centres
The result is 0.07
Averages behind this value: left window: 60.5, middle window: 53.3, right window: 56.2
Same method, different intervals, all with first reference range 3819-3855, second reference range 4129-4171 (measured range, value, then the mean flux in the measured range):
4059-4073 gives -0.08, 61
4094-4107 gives 0.03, 55.5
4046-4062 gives -0.08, 61.3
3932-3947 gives 0.02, 55.3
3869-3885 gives -0.07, 60.2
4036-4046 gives -0.09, 61.6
